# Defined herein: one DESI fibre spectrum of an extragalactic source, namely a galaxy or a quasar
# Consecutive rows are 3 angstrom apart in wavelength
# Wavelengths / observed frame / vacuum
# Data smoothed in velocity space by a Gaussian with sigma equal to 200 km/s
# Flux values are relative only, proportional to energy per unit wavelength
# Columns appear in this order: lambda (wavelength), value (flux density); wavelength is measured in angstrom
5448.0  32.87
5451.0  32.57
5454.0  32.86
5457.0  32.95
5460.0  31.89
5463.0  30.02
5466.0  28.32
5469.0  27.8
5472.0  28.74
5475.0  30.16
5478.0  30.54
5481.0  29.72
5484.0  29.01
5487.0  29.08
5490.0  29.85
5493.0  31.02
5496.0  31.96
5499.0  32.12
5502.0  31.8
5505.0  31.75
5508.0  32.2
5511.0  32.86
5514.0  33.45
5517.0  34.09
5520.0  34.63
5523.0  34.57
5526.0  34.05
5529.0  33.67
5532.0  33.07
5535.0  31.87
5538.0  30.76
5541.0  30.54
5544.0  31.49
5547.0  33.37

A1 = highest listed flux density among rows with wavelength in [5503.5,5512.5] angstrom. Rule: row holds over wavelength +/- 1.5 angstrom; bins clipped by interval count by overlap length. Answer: 32.86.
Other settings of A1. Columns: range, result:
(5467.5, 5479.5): 30.54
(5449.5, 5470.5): 32.95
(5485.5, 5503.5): 32.12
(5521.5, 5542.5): 34.57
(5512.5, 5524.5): 34.63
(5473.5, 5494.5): 31.02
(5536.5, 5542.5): 30.76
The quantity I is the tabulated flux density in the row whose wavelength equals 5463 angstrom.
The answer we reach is 30.02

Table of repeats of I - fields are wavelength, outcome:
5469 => 27.8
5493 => 31.02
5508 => 32.2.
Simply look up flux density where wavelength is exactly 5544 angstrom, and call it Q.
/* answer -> 31.49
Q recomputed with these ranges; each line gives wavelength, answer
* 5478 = 30.54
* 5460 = 31.89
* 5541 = 30.54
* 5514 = 33.45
